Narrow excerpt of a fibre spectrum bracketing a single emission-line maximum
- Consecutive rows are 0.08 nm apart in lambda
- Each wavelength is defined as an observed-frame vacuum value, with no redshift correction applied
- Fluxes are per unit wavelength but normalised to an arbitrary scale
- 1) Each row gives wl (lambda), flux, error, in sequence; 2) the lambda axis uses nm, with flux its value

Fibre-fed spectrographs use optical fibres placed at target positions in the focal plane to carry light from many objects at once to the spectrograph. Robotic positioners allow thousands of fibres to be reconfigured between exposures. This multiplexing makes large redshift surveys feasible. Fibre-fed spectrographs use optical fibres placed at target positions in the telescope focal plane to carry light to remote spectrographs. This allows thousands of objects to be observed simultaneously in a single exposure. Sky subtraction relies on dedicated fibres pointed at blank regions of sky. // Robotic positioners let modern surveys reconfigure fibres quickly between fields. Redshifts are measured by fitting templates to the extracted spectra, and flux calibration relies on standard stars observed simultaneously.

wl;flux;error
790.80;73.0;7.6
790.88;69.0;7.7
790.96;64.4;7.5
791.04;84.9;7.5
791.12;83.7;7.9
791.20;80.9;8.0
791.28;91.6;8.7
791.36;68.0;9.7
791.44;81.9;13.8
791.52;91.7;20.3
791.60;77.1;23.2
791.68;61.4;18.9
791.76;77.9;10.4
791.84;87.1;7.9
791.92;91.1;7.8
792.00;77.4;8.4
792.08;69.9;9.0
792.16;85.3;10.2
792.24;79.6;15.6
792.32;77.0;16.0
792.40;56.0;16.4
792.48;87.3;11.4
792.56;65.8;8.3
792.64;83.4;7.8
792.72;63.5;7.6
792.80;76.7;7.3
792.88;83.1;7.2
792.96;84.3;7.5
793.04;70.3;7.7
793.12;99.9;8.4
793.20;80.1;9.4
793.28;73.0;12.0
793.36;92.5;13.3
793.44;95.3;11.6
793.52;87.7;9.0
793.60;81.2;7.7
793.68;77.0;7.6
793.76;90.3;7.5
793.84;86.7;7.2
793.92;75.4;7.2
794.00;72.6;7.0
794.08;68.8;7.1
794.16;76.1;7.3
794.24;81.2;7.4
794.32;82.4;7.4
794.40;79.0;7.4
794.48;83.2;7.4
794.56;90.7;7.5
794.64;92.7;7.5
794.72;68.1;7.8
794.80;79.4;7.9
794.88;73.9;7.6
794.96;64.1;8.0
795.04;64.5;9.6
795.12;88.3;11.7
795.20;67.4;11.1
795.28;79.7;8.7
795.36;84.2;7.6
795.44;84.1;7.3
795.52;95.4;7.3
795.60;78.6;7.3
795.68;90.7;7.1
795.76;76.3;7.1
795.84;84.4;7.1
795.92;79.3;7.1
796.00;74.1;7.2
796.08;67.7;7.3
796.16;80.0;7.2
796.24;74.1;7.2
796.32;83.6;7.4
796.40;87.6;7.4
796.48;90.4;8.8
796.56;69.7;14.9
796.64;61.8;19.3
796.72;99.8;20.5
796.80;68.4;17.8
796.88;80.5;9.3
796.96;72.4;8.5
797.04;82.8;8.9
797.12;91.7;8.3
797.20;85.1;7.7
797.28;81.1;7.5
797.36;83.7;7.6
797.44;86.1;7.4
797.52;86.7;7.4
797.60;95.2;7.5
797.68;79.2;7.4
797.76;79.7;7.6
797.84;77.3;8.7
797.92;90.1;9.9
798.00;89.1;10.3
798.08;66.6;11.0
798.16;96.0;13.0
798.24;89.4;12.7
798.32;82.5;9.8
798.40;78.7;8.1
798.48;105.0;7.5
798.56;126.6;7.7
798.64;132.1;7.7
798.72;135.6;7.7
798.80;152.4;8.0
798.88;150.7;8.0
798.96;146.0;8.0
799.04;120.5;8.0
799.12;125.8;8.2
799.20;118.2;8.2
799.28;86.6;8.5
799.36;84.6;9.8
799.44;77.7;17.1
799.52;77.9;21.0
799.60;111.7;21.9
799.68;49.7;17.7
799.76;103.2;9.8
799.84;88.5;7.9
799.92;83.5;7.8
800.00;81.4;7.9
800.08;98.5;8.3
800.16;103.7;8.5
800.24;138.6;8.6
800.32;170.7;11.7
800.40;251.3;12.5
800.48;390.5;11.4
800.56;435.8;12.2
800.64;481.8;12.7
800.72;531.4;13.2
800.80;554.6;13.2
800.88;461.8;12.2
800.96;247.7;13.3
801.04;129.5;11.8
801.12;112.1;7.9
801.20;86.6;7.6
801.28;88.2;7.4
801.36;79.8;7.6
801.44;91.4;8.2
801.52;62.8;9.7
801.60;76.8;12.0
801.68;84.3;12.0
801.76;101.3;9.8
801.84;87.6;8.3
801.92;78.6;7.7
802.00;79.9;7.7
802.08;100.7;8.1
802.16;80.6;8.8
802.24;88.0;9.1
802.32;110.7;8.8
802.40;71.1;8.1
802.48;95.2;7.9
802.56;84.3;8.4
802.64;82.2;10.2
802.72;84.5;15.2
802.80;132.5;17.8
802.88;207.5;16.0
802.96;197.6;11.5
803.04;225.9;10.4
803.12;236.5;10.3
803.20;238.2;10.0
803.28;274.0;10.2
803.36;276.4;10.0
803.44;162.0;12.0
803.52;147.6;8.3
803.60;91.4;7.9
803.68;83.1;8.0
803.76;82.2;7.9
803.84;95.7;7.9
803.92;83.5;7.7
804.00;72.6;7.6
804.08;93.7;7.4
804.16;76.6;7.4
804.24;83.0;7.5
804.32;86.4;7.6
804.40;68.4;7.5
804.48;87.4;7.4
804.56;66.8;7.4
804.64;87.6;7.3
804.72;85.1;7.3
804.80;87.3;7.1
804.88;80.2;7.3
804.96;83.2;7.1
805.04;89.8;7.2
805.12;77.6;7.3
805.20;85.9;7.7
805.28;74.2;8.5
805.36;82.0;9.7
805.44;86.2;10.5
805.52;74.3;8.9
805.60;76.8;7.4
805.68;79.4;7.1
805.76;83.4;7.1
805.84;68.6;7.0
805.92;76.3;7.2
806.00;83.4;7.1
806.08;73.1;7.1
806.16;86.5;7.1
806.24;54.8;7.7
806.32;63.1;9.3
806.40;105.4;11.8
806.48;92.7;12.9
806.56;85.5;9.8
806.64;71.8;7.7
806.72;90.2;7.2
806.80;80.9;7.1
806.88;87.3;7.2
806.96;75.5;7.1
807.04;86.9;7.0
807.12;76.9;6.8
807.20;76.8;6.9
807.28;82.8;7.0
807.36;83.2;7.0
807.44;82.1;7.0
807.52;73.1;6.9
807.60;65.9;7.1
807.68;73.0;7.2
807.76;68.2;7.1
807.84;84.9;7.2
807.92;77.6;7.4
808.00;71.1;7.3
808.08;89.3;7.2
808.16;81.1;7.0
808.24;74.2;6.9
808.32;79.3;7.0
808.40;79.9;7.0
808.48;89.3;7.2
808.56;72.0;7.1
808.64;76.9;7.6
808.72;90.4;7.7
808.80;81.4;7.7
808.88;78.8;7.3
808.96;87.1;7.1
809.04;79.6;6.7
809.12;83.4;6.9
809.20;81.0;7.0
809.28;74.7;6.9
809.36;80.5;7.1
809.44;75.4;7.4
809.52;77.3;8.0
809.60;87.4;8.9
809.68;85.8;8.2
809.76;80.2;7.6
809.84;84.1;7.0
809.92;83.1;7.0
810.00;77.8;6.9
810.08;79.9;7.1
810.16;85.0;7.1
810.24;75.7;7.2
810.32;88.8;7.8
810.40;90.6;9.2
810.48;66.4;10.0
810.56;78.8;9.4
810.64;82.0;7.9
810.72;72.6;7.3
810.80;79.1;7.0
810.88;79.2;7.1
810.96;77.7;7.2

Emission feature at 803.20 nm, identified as [N II]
